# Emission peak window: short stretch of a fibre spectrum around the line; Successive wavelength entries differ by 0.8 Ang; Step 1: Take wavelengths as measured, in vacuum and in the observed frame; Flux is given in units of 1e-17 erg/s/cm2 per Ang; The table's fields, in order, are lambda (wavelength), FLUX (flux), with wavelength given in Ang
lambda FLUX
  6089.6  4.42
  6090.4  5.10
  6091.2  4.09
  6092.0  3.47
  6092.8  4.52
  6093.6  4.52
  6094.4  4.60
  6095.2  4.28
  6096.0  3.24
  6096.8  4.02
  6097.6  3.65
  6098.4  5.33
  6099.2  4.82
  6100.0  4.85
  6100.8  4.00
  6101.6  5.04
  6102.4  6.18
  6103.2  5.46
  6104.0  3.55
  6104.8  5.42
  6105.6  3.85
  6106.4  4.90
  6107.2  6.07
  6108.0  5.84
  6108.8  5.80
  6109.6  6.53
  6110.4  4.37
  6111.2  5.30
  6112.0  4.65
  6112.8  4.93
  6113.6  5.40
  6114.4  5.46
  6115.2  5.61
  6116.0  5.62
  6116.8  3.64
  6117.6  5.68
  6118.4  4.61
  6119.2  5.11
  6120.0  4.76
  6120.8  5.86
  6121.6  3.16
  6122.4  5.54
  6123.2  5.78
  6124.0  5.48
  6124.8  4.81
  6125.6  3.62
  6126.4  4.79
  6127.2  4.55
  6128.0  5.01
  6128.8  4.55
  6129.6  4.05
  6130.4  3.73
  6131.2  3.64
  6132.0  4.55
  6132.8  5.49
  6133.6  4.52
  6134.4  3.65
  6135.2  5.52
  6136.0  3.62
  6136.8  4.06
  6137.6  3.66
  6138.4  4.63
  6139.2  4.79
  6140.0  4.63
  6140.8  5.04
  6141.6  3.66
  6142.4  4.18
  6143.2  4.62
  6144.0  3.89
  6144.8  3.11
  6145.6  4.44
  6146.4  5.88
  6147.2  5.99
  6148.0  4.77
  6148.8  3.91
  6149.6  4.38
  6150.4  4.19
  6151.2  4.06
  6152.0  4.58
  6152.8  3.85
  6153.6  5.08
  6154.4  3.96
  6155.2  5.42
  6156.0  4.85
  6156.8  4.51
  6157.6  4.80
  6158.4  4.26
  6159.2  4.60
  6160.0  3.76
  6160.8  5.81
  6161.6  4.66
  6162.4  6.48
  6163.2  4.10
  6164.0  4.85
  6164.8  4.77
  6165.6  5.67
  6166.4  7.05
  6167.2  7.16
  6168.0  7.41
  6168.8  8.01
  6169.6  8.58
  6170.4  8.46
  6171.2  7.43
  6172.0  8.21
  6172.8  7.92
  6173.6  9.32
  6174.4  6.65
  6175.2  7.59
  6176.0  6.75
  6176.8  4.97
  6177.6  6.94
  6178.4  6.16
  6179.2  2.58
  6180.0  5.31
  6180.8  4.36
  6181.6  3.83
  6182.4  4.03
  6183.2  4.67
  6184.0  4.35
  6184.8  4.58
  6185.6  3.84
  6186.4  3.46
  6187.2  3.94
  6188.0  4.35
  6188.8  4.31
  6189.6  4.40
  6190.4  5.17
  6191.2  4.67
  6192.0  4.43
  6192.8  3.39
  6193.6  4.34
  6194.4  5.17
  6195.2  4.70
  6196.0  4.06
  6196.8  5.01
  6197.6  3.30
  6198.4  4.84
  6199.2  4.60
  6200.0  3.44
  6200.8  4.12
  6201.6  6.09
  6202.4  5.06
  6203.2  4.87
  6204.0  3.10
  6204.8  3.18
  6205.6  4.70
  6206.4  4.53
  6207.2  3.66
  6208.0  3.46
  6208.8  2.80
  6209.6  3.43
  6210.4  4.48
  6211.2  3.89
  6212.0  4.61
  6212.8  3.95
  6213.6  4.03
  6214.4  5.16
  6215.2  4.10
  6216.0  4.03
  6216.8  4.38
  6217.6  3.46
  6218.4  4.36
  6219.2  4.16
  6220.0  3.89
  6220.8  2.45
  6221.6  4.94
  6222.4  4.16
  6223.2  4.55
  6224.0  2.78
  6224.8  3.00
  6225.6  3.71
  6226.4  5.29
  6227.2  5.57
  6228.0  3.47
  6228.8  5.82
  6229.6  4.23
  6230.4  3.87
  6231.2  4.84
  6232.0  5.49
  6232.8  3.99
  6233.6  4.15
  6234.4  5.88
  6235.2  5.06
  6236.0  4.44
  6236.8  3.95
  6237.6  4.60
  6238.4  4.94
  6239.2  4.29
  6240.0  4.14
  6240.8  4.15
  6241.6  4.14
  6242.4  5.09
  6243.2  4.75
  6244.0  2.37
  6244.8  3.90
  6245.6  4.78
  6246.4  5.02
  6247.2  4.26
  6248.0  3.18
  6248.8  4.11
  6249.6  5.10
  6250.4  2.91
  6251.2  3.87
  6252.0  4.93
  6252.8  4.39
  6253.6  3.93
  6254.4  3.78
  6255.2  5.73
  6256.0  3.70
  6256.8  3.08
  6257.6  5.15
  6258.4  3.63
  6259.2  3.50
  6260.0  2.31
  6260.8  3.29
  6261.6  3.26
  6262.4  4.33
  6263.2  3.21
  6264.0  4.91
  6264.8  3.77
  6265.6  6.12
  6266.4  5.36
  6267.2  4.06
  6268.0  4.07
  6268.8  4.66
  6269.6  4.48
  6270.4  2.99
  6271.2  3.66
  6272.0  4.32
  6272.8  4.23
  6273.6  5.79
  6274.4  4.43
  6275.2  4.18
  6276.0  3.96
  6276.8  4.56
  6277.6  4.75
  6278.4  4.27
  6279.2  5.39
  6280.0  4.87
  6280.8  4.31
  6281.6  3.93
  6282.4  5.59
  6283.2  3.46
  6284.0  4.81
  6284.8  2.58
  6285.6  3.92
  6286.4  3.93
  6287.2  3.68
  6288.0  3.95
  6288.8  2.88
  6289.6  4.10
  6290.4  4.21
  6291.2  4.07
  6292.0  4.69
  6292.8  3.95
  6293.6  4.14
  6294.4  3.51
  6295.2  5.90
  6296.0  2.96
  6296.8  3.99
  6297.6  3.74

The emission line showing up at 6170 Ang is [O III] 5007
